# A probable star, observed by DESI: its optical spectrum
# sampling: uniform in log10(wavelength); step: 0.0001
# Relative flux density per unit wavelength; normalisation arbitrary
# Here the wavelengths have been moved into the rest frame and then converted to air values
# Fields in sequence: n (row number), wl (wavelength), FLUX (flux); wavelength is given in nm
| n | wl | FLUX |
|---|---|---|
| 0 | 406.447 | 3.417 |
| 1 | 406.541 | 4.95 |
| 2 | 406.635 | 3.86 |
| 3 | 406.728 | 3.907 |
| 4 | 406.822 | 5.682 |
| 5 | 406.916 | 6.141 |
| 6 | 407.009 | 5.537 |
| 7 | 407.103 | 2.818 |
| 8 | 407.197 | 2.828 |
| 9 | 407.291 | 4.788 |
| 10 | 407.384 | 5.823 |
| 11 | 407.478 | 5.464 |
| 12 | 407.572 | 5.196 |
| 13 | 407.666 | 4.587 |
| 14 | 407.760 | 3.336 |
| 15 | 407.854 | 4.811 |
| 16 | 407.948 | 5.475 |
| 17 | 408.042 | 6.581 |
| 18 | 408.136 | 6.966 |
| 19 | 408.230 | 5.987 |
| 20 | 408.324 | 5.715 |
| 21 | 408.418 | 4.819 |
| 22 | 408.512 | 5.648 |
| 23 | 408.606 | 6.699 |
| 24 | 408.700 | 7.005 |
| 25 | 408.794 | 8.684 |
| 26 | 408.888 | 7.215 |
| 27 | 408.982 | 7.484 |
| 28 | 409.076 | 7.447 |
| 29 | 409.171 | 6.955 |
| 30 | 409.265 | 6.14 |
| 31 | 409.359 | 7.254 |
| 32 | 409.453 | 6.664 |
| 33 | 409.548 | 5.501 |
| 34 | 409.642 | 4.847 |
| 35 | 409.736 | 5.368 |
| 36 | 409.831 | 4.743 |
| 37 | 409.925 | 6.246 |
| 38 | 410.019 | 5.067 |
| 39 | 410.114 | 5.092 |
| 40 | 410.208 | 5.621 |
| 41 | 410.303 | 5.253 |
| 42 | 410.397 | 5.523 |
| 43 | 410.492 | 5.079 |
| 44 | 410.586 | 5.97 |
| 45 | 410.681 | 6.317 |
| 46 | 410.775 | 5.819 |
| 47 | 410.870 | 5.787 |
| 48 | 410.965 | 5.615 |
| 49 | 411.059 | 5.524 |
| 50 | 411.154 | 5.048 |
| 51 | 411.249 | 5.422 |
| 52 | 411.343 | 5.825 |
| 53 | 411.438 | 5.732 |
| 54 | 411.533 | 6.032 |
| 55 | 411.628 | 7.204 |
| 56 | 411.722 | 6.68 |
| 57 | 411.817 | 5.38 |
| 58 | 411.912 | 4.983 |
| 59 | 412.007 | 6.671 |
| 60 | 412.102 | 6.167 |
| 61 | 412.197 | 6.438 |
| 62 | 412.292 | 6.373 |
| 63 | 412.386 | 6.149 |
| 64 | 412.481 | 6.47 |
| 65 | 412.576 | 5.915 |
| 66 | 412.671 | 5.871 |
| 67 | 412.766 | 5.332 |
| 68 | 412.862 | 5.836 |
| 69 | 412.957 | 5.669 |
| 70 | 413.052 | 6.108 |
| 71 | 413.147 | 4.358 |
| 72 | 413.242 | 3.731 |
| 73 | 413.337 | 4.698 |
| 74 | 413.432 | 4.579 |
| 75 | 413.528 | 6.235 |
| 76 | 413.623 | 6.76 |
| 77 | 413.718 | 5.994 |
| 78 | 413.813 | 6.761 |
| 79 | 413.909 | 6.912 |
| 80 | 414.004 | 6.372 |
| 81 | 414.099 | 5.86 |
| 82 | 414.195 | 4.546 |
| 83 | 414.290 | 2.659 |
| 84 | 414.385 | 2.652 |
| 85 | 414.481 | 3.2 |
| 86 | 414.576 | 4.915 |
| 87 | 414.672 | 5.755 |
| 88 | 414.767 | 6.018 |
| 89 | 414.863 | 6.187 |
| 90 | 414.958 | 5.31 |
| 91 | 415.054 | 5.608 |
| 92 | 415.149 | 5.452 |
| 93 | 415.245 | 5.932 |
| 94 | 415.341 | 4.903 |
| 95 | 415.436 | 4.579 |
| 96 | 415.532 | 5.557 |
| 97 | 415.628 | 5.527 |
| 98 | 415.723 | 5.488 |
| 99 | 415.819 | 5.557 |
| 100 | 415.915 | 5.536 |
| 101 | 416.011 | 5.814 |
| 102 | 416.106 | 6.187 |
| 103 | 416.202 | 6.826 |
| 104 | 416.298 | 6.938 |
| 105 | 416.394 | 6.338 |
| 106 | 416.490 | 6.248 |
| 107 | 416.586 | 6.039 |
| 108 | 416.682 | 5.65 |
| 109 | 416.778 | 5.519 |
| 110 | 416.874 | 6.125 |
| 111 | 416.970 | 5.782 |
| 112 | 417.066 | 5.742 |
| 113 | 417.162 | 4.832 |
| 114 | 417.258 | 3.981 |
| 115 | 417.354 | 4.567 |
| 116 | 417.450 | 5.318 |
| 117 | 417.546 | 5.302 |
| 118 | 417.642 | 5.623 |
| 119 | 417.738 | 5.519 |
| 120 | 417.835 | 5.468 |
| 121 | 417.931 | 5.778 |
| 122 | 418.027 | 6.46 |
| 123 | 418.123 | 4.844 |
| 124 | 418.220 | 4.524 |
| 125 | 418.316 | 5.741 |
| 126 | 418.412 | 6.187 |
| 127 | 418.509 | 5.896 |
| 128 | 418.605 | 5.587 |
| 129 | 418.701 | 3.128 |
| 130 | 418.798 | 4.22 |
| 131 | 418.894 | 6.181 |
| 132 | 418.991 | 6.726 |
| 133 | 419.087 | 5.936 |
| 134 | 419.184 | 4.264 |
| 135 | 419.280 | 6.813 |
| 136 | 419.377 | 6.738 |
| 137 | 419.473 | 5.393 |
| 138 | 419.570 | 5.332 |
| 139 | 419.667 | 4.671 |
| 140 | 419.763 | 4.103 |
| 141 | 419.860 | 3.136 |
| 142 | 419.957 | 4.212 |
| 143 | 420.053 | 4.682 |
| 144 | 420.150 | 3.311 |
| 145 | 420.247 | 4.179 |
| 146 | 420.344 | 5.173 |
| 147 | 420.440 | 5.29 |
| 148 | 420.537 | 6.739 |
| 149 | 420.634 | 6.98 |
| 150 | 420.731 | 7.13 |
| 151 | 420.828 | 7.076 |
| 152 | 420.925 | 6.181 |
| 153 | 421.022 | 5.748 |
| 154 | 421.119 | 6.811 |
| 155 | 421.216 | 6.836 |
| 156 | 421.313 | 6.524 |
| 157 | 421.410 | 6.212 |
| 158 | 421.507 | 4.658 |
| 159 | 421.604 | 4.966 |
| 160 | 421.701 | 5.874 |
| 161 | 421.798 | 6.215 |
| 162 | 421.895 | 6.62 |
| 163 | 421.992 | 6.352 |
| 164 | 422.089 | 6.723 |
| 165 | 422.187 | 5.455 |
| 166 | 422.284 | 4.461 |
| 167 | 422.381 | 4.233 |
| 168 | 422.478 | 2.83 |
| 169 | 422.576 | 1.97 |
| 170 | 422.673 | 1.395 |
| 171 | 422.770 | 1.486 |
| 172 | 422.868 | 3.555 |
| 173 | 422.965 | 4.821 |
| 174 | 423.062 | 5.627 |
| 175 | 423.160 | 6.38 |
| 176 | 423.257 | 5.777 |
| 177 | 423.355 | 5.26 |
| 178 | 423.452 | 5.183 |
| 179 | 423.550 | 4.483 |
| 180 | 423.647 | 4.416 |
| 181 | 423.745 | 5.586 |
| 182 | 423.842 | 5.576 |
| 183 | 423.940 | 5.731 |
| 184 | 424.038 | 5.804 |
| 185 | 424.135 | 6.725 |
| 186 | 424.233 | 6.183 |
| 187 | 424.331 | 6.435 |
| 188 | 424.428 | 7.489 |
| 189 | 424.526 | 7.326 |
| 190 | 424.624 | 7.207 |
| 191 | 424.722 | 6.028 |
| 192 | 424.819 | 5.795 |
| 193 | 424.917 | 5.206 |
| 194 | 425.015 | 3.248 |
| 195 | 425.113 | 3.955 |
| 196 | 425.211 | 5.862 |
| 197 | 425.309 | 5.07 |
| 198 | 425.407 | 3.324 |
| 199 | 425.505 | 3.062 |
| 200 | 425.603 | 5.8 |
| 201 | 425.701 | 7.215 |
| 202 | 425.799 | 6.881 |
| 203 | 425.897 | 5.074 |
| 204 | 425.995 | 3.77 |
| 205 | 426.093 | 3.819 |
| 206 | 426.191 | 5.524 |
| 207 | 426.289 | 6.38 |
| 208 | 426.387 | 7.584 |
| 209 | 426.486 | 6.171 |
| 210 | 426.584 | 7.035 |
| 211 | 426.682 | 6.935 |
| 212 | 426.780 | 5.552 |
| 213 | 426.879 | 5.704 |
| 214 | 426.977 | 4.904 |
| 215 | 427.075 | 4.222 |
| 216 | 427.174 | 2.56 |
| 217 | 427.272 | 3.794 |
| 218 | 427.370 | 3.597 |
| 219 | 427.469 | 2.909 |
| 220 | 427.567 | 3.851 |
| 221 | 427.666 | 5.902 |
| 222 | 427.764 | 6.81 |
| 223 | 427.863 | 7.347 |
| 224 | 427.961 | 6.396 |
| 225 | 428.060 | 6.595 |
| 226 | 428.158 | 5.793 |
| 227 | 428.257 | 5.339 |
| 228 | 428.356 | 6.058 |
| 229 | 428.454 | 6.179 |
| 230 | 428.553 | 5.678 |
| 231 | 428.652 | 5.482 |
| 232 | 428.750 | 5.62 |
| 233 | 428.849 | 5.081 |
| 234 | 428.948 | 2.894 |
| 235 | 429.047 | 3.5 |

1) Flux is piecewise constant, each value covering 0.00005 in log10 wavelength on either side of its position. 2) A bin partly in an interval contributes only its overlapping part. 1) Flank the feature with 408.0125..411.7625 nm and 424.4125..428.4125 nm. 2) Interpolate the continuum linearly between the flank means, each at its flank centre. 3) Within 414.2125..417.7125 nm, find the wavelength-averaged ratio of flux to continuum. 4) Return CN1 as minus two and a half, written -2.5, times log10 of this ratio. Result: 0.09 mag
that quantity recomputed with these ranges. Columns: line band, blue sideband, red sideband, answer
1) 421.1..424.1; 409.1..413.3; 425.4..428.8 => 0.09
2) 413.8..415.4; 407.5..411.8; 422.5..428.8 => 0.10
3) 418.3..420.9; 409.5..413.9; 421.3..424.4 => -0.02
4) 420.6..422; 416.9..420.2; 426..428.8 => -0.19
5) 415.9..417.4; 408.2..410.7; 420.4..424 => -0.02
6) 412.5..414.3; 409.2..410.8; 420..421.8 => 0.03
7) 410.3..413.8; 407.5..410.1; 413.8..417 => 0.00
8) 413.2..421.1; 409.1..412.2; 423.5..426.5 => 0.05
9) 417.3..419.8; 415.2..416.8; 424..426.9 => 0.08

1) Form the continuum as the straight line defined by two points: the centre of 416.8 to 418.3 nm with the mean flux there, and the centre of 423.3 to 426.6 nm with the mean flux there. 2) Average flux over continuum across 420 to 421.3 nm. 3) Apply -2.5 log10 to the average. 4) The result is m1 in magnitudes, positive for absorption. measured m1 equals -0.082 mag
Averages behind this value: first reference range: 5.34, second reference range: 5.58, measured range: 5.87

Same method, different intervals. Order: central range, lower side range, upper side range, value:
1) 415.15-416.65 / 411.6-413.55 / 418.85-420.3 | -0.08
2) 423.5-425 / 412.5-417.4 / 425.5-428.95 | -0.09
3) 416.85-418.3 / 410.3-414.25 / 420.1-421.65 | 0.10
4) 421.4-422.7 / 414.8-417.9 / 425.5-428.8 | 0.14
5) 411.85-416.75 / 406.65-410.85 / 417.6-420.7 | -0.03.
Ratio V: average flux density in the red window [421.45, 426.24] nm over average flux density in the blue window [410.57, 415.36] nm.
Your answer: 0.92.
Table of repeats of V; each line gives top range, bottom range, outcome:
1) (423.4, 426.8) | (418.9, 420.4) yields 1.13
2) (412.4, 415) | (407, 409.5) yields 0.92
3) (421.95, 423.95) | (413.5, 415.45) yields 0.86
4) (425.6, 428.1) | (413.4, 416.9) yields 0.98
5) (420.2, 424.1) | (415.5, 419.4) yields 0.95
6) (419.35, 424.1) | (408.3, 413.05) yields 0.86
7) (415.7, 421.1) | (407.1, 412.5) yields 0.95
